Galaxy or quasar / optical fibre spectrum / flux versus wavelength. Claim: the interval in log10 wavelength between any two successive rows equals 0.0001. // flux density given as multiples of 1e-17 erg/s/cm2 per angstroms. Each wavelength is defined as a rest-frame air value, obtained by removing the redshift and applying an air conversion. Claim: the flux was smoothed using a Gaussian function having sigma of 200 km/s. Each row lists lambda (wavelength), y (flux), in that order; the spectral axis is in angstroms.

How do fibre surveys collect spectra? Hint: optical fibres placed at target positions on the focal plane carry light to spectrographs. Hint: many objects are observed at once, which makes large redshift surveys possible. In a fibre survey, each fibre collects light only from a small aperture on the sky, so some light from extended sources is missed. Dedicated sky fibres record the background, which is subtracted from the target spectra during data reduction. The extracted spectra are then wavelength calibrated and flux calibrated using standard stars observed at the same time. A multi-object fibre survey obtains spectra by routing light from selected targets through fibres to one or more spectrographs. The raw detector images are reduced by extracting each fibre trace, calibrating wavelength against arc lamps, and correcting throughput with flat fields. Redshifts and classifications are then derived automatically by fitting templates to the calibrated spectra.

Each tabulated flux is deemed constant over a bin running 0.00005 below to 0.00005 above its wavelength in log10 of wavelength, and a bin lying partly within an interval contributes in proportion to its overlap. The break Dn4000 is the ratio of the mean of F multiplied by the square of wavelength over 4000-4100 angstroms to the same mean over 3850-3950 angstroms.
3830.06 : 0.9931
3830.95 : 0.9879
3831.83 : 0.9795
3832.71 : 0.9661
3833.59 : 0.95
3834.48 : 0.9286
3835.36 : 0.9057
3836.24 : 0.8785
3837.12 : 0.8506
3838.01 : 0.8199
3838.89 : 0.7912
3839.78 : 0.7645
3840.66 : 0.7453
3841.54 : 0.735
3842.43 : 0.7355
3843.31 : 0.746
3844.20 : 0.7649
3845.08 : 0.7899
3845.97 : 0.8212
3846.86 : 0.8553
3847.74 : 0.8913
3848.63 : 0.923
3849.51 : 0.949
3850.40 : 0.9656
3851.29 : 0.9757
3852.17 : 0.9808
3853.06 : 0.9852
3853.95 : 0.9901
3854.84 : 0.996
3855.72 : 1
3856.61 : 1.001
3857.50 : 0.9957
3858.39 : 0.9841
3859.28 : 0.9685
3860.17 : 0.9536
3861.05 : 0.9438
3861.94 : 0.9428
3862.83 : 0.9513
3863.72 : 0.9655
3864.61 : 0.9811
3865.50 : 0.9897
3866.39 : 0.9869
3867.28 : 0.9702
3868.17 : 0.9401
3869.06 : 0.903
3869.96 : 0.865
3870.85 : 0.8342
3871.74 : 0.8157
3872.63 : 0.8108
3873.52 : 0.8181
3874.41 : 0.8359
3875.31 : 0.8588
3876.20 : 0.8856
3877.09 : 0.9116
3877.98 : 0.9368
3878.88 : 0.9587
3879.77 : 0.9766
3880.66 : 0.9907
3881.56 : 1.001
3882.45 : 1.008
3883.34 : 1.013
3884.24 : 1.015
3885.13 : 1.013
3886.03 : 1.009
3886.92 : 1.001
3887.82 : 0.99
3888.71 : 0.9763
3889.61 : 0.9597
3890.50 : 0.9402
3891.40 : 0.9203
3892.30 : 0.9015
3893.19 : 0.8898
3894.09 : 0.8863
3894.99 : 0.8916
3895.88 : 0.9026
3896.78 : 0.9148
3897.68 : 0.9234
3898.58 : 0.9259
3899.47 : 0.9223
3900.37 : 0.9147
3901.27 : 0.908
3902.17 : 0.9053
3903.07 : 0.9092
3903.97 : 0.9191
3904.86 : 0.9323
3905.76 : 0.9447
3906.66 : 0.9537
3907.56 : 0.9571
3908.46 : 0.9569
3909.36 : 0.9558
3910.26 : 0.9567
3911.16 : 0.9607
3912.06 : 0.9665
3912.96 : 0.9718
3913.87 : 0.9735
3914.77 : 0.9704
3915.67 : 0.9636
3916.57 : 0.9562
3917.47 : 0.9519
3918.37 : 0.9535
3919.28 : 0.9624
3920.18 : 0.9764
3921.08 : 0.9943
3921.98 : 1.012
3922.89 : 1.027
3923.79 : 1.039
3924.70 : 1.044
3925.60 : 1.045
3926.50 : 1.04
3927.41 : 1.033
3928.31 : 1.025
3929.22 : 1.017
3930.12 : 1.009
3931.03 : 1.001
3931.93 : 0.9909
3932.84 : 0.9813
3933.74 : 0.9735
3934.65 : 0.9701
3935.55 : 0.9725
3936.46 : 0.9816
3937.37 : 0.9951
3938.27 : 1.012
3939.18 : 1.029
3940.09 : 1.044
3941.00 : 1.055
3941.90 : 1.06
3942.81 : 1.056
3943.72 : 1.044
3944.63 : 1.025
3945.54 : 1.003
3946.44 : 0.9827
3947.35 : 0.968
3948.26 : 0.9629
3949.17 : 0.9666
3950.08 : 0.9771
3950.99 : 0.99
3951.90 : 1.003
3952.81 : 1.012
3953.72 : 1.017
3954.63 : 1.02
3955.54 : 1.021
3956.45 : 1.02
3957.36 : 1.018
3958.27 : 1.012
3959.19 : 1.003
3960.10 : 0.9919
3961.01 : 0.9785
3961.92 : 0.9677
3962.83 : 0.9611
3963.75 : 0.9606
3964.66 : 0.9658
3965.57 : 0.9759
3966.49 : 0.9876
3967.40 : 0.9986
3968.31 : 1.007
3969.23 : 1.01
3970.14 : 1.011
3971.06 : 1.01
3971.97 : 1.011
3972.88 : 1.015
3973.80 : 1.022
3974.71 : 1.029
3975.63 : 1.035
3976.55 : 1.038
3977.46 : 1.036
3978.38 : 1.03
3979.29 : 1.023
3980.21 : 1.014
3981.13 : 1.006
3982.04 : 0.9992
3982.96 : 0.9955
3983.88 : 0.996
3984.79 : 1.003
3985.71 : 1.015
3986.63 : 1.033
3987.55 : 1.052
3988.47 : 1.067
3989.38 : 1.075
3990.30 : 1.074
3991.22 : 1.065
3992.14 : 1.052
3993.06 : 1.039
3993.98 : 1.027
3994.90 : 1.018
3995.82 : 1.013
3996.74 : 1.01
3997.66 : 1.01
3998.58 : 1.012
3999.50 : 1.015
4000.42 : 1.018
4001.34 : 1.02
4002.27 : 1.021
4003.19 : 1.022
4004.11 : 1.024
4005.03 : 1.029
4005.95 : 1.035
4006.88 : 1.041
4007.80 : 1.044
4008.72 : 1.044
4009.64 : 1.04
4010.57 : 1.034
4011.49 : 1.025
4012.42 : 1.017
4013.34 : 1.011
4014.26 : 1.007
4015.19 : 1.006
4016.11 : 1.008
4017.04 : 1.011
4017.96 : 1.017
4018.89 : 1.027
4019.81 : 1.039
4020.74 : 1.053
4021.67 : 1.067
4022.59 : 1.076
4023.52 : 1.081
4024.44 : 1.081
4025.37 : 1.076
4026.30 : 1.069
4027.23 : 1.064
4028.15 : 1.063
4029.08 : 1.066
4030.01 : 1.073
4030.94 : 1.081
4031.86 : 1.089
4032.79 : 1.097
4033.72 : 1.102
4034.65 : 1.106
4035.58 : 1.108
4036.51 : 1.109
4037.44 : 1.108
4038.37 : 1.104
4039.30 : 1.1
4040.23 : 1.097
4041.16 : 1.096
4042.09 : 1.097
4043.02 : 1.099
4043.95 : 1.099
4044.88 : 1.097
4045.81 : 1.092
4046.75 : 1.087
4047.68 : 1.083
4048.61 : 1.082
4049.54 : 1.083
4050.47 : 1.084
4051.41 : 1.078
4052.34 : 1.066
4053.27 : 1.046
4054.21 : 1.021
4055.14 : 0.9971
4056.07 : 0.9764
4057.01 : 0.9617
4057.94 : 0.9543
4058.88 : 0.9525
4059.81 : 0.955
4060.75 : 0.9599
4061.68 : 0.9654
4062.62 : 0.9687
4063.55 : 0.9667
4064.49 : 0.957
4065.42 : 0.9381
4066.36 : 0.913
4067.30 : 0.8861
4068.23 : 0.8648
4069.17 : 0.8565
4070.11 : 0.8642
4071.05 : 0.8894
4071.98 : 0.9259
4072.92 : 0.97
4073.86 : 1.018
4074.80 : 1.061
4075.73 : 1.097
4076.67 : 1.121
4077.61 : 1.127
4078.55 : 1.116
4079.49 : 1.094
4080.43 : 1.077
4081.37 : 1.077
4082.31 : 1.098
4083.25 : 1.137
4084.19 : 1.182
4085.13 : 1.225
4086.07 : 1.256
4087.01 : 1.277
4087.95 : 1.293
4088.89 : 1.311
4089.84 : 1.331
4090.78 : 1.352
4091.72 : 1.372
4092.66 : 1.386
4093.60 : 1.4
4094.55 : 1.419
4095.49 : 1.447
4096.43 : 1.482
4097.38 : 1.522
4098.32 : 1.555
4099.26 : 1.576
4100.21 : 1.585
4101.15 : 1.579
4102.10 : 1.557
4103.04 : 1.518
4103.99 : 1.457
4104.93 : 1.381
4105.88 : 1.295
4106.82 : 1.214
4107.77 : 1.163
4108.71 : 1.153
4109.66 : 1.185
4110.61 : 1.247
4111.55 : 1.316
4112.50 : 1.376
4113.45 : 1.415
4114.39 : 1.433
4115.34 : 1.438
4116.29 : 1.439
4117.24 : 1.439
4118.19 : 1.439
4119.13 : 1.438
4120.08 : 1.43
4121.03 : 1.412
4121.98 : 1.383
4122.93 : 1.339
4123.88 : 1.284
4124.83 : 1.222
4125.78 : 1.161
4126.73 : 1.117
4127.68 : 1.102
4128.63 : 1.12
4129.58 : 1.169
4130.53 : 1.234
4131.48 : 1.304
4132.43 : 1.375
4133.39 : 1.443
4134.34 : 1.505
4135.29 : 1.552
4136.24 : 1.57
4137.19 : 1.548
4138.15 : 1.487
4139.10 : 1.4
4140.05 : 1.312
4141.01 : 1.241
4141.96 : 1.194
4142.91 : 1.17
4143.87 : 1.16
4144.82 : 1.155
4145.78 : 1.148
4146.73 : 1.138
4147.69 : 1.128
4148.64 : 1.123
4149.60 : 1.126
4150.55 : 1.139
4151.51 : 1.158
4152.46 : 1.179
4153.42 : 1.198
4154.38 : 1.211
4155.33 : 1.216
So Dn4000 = 1.22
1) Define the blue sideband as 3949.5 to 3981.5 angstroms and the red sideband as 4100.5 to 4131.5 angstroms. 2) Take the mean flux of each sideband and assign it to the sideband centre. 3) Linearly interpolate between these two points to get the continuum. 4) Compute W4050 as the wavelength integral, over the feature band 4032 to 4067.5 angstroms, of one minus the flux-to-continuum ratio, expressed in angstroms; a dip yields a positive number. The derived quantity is 4.3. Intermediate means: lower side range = 1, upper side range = 1.33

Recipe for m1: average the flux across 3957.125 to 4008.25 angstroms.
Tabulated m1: 1.02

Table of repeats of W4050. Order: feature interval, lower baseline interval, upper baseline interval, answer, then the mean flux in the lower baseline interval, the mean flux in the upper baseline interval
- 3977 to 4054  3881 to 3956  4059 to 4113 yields 3.8 angstroms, 0.979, 1.2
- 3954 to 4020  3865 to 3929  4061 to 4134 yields 3.8 angstroms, 0.949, 1.24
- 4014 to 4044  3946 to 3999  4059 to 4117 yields 1.0 angstroms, 1.01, 1.21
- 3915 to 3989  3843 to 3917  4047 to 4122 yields 1.6 angstroms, 0.935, 1.2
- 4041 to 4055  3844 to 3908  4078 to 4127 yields 1.8 angstroms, 0.934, 1.34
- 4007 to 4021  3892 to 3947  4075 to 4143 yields 1.5 angstroms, 0.975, 1.33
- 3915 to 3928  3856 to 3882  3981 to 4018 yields -0.4 angstroms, 0.93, 1.03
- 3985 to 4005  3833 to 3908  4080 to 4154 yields 1.5 angstroms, 0.918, 1.31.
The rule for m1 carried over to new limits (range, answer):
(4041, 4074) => 0.997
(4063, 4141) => 1.27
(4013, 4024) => 1.03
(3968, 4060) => 1.04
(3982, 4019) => 1.03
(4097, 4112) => 1.39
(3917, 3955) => 1.01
